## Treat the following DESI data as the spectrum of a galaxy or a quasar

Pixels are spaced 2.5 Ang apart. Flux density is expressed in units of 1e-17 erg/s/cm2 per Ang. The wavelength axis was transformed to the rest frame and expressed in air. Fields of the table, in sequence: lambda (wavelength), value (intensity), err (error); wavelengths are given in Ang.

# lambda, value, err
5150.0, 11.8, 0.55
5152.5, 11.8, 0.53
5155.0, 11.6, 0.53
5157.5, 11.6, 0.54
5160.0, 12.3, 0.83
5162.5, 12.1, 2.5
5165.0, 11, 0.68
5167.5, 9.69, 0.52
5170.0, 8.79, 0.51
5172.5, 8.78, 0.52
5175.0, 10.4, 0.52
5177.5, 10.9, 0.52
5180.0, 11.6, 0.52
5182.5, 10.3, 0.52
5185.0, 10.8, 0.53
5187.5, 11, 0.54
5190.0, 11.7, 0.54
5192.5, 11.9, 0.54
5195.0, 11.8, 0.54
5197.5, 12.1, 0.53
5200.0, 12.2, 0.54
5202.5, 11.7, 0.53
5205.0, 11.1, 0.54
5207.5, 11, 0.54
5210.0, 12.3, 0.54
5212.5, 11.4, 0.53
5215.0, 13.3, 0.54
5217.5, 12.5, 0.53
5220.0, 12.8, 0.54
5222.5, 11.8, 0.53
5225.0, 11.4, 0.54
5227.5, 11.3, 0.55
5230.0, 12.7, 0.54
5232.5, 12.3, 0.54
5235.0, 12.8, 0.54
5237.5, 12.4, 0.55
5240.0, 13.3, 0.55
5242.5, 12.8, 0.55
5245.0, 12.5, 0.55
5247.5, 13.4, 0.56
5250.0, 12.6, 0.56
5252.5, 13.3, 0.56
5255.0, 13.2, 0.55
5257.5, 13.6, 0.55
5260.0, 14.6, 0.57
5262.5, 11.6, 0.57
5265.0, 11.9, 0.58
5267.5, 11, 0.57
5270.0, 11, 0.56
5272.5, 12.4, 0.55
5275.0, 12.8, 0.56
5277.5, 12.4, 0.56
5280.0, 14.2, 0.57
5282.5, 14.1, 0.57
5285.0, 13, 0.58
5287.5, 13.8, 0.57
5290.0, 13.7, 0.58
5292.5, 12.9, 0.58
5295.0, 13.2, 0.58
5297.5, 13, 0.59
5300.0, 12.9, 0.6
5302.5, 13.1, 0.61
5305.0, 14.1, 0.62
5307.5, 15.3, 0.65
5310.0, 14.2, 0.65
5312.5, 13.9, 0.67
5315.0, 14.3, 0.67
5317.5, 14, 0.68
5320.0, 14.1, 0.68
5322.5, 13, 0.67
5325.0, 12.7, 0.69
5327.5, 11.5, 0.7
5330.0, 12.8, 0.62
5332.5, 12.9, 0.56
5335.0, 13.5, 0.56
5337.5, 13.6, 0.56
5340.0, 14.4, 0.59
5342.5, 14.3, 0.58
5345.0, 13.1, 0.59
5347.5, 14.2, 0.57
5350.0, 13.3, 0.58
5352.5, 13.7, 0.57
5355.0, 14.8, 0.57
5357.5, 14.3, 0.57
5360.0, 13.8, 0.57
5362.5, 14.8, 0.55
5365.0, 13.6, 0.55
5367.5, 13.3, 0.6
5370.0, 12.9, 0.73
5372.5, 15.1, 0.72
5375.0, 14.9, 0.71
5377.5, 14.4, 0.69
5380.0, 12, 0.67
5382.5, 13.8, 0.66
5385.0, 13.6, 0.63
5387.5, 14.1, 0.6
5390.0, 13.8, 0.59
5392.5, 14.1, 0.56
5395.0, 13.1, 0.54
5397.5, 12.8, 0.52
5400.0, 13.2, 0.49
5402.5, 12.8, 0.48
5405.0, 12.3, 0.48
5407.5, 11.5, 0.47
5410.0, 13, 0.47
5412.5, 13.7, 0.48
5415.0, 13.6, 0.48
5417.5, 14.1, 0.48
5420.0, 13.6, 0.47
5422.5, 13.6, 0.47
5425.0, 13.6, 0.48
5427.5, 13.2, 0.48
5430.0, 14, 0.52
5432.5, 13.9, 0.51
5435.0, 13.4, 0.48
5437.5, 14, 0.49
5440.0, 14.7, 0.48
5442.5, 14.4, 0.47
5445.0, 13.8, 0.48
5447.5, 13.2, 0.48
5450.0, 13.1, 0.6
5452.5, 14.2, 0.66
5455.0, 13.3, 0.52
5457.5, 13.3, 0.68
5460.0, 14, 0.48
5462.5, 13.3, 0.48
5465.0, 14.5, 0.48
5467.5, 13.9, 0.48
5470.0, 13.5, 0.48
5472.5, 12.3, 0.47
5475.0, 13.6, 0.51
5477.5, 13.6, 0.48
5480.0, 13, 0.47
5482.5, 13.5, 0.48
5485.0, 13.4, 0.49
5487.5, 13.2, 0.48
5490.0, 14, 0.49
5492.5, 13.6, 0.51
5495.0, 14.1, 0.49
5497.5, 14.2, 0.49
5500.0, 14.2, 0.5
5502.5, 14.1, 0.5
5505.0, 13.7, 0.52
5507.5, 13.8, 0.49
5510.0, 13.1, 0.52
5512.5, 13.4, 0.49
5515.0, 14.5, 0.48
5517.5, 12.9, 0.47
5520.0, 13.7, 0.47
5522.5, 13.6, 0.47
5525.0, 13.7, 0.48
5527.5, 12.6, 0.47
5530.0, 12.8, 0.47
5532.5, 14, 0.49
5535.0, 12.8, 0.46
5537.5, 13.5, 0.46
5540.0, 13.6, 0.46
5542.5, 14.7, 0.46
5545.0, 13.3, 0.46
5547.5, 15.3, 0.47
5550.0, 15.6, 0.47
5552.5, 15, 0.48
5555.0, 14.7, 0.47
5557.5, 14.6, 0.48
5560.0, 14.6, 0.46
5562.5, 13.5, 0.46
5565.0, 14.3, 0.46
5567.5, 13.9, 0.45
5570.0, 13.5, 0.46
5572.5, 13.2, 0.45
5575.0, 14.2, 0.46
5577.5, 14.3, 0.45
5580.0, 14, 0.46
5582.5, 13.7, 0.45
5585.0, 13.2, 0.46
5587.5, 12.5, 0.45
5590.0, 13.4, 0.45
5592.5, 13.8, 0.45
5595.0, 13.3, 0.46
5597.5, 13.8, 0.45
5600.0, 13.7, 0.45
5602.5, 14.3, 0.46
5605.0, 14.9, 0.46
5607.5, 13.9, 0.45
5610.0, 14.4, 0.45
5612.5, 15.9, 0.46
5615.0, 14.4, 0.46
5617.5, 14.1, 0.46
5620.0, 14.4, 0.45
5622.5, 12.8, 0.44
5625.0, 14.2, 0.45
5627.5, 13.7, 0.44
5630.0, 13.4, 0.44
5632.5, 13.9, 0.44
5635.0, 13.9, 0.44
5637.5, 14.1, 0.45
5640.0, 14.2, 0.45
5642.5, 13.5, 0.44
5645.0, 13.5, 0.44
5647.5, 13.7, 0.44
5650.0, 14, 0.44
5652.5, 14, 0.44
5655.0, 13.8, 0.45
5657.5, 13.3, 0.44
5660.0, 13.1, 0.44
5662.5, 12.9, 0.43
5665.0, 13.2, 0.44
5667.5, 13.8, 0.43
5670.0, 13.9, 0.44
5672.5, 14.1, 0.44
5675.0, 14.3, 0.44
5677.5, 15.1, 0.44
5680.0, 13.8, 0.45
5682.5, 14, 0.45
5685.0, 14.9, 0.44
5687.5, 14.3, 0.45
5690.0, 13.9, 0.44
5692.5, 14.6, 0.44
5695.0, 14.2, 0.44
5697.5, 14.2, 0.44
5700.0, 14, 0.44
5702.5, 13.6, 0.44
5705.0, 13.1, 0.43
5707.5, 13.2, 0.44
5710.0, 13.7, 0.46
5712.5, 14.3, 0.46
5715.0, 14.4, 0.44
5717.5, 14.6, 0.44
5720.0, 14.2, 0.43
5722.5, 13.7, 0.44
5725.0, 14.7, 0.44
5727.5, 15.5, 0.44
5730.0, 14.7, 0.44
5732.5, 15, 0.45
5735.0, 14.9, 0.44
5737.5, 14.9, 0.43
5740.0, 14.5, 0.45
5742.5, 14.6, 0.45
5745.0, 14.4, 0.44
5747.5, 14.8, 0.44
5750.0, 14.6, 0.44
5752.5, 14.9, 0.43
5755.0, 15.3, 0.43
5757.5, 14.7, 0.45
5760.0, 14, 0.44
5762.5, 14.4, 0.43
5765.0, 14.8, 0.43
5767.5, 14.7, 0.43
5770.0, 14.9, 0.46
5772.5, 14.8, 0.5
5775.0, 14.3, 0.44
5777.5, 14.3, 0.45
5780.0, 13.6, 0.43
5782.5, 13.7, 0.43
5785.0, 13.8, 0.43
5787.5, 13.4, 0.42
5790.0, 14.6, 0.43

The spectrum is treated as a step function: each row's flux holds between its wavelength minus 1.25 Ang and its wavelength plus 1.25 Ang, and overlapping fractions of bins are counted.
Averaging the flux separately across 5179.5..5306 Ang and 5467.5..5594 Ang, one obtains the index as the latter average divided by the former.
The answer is 1.10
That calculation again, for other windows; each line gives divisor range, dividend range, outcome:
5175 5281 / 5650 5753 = 1.17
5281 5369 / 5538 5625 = 1.03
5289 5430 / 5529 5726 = 1.03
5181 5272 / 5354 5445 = 1.12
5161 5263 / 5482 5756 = 1.18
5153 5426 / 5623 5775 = 1.11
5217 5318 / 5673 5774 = 1.11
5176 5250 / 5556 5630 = 1.16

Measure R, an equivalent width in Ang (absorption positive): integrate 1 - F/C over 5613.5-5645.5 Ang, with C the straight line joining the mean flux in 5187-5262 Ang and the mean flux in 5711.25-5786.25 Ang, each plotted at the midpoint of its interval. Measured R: 0.4 Ang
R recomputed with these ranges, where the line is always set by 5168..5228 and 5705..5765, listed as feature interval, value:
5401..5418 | -0.5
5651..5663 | 0.5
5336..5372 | -4.8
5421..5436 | -1.1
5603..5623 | -0.9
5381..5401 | -1.7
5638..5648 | 0.1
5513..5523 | -0.3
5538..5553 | -1.3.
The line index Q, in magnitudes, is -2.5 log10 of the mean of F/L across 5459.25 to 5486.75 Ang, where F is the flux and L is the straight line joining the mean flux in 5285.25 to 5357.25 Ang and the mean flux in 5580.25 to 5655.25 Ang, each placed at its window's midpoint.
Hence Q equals 0.02 mag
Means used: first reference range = 13.6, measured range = 13.5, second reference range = 13.9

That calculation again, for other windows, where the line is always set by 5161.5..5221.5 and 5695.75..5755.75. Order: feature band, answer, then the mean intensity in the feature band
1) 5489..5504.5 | -0.08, 14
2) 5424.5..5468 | -0.08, 13.8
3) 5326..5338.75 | -0.06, 12.9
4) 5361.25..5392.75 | -0.12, 13.9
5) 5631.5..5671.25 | 0.02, 13.7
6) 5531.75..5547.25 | -0.03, 13.7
